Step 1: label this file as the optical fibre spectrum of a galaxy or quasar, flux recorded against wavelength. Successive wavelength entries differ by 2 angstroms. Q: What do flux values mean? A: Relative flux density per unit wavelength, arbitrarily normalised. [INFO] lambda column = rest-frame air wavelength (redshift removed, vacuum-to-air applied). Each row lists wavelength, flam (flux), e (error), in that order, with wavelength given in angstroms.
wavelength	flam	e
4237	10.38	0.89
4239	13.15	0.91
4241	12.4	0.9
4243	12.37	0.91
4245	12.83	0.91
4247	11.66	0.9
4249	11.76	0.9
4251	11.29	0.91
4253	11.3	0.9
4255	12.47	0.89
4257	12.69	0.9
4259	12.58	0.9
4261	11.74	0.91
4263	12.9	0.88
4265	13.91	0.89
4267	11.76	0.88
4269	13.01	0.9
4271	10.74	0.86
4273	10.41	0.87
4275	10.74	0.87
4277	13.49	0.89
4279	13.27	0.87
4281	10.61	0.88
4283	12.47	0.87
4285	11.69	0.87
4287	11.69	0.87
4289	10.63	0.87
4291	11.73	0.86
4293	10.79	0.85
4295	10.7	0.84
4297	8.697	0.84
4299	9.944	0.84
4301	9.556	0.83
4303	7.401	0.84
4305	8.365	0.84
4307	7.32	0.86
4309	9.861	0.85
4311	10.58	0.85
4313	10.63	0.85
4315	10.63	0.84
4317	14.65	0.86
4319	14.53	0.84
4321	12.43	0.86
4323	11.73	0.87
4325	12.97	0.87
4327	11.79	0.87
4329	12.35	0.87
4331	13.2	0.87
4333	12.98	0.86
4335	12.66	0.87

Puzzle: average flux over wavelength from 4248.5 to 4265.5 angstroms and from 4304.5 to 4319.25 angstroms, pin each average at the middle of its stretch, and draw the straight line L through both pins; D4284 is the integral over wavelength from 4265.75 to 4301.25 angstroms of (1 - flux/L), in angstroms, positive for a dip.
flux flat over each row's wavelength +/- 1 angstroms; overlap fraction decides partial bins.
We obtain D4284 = 0.8 angstroms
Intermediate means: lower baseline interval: 12.3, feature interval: 11.3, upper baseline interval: 10.7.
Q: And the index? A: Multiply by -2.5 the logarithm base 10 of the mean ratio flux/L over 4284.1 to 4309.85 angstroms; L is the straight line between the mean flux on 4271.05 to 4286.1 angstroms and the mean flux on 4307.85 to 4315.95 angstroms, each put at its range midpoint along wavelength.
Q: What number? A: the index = 0.12 mag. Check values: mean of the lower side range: 11.7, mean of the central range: 9.87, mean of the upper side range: 10.4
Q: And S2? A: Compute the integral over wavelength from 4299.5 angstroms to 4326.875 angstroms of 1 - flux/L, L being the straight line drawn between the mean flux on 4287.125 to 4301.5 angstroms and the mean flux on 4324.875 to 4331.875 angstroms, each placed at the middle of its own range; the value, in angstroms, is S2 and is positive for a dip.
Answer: 1.9 angstroms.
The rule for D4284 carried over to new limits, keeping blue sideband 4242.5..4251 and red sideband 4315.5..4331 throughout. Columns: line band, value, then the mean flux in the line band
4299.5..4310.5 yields 3.5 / 8.66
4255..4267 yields -0.5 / 12.7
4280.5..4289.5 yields 0.7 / 11.5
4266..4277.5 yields 0.7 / 11.6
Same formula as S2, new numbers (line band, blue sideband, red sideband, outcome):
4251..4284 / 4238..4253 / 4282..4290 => -0.68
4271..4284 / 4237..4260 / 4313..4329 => 0.58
